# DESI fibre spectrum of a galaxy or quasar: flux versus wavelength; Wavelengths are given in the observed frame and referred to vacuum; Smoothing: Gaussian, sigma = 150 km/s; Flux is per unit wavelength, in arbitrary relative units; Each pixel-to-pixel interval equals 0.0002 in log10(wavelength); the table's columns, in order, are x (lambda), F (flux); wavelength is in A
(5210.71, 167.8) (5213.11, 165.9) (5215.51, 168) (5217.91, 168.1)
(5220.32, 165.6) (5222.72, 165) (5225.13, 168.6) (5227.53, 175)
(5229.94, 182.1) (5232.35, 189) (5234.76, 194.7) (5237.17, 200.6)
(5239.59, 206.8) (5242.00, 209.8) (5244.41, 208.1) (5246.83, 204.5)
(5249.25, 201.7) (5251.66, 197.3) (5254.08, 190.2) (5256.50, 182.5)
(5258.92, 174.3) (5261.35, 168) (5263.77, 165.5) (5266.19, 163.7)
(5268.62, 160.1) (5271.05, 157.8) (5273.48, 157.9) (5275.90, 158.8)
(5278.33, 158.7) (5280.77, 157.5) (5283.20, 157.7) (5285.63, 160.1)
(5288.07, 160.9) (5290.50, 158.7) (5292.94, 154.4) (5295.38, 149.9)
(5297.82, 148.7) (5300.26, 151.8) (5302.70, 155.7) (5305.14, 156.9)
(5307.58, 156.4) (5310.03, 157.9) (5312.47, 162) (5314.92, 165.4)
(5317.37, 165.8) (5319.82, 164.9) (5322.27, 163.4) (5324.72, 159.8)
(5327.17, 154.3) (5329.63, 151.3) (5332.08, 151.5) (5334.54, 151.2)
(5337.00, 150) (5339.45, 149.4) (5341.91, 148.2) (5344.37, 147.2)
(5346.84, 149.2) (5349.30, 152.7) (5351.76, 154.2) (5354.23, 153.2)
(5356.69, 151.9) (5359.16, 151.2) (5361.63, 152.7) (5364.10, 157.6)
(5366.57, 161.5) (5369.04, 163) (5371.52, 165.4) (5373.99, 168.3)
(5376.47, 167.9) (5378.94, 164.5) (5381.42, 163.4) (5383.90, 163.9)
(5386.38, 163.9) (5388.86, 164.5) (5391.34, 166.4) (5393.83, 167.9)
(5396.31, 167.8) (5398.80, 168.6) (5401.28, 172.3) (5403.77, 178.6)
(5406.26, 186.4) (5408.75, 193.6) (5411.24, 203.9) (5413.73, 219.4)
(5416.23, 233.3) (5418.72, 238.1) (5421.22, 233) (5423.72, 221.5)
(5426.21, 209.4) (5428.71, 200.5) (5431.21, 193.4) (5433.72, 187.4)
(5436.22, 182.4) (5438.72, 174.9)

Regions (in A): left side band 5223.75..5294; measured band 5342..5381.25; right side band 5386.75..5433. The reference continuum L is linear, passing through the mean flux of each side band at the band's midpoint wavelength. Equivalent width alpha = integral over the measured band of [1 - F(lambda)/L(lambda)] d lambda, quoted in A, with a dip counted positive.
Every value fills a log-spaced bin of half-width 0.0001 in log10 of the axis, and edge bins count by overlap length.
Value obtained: 6.6 A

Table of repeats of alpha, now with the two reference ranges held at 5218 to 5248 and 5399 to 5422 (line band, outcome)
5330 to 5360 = 7.2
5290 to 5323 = 6.3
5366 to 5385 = 3.4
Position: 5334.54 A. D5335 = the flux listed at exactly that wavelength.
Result 151.2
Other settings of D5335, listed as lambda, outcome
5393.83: 167.9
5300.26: 151.8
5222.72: 165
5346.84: 149.2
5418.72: 238.1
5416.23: 233.3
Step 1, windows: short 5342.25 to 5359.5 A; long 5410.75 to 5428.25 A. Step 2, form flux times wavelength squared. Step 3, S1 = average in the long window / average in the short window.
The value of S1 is 1.5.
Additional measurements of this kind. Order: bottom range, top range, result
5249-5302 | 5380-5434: 1.22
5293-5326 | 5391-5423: 1.28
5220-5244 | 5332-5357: 0.84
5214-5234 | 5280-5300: 0.92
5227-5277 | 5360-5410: 0.96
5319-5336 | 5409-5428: 1.46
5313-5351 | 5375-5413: 1.15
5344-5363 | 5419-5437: 1.40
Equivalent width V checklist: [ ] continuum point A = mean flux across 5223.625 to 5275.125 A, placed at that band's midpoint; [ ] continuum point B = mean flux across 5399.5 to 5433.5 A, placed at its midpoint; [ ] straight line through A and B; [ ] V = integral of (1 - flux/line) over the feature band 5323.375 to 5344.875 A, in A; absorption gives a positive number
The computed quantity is 4.7 A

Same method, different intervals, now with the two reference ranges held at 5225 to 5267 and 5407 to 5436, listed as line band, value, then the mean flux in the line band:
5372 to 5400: 5.44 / 166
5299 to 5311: 2.47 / 156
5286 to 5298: 2.41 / 155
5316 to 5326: 1.75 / 163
